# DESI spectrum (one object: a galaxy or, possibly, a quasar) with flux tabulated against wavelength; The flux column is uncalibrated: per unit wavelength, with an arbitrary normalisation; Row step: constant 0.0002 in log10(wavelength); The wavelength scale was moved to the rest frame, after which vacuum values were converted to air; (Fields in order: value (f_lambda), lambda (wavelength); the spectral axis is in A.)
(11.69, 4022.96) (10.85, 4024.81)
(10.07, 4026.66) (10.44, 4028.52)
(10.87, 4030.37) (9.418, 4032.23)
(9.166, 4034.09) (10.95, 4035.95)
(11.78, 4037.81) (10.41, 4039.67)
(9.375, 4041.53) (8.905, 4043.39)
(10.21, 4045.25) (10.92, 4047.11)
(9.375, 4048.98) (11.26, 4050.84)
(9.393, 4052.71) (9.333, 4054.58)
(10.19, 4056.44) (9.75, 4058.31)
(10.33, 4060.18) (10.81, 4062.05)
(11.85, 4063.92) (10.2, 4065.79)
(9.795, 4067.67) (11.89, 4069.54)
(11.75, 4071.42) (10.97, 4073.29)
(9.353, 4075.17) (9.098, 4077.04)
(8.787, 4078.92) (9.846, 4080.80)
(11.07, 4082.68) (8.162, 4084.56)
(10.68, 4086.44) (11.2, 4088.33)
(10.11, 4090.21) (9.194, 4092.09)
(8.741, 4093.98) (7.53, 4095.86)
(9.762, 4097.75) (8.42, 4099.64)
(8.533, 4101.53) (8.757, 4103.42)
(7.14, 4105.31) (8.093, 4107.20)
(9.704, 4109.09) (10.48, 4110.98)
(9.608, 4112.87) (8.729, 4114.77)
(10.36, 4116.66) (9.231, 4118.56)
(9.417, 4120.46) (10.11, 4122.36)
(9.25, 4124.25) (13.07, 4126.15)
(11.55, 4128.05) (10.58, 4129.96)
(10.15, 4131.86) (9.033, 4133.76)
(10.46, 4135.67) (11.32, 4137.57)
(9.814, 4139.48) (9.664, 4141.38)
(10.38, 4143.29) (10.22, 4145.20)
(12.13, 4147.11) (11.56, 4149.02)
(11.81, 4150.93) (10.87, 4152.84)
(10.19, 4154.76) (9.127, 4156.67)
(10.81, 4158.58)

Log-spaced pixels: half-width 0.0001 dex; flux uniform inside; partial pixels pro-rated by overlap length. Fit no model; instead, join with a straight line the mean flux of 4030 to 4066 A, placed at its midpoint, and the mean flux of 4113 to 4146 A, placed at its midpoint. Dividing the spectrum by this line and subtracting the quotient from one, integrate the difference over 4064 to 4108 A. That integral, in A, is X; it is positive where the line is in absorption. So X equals 2.70 A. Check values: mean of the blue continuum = 10.2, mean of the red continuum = 10.2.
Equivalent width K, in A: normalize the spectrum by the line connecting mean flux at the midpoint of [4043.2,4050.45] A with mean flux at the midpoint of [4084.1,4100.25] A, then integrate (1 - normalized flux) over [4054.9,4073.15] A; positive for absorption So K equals -1.68 A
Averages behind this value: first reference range 10.1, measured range 10.7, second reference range 9.36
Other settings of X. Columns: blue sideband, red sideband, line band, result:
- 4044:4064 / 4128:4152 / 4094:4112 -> 3.00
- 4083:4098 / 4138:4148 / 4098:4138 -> 1.26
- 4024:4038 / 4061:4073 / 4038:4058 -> 1.28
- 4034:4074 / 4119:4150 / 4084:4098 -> 1.37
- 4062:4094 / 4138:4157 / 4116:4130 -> 0.07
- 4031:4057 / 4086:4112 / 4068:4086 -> -1.13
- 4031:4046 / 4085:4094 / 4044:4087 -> -0.78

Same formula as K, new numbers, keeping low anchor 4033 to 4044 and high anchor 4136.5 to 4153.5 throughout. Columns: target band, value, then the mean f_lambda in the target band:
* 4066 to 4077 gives -0.24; 10.6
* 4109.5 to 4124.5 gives 1.41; 9.67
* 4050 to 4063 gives 0.13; 10.1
